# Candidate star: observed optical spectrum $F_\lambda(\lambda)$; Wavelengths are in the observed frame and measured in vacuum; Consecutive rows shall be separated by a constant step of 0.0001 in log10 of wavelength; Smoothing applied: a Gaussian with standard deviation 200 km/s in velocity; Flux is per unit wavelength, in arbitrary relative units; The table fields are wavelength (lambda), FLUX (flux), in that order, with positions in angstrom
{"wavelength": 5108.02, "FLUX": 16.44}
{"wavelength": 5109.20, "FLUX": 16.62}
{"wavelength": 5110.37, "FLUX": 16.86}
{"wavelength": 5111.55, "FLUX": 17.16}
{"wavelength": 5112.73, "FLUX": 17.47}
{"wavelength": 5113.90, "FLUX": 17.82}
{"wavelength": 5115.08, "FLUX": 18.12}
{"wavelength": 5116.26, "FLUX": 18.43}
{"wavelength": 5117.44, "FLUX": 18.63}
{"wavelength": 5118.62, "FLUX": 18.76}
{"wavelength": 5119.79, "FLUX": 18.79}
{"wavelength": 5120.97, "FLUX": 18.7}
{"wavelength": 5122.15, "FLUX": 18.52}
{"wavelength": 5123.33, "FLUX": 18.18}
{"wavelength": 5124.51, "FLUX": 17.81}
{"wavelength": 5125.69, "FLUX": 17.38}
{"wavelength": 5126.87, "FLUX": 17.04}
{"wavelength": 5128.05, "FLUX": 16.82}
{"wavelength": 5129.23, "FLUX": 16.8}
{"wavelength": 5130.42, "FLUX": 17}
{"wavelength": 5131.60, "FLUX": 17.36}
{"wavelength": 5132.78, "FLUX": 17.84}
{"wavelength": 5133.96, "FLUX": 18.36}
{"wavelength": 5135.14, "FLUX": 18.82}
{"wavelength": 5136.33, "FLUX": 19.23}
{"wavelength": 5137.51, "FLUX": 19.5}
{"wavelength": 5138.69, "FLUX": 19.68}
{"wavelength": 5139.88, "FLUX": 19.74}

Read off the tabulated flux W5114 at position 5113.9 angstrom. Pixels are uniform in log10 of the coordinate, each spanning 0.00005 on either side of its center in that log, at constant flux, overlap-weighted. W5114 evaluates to 17.82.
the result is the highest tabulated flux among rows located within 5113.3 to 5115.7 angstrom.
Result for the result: 18.12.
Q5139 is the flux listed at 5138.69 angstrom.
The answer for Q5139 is 19.68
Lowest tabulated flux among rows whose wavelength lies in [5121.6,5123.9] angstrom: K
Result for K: 18.18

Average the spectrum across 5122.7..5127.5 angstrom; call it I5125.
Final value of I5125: 17.6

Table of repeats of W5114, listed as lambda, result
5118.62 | 18.76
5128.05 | 16.82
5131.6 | 17.36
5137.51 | 19.5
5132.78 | 17.84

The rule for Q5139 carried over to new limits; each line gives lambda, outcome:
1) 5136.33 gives 19.23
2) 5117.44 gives 18.63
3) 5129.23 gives 16.8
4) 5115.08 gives 18.12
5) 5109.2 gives 16.62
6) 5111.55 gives 17.16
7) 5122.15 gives 18.52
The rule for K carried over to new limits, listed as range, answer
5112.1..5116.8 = 17.47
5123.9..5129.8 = 16.8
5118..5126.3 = 17.38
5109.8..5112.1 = 16.86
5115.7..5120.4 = 18.43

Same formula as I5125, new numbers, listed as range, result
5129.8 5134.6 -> 17.6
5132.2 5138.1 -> 18.8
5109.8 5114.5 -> 17.3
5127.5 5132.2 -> 17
